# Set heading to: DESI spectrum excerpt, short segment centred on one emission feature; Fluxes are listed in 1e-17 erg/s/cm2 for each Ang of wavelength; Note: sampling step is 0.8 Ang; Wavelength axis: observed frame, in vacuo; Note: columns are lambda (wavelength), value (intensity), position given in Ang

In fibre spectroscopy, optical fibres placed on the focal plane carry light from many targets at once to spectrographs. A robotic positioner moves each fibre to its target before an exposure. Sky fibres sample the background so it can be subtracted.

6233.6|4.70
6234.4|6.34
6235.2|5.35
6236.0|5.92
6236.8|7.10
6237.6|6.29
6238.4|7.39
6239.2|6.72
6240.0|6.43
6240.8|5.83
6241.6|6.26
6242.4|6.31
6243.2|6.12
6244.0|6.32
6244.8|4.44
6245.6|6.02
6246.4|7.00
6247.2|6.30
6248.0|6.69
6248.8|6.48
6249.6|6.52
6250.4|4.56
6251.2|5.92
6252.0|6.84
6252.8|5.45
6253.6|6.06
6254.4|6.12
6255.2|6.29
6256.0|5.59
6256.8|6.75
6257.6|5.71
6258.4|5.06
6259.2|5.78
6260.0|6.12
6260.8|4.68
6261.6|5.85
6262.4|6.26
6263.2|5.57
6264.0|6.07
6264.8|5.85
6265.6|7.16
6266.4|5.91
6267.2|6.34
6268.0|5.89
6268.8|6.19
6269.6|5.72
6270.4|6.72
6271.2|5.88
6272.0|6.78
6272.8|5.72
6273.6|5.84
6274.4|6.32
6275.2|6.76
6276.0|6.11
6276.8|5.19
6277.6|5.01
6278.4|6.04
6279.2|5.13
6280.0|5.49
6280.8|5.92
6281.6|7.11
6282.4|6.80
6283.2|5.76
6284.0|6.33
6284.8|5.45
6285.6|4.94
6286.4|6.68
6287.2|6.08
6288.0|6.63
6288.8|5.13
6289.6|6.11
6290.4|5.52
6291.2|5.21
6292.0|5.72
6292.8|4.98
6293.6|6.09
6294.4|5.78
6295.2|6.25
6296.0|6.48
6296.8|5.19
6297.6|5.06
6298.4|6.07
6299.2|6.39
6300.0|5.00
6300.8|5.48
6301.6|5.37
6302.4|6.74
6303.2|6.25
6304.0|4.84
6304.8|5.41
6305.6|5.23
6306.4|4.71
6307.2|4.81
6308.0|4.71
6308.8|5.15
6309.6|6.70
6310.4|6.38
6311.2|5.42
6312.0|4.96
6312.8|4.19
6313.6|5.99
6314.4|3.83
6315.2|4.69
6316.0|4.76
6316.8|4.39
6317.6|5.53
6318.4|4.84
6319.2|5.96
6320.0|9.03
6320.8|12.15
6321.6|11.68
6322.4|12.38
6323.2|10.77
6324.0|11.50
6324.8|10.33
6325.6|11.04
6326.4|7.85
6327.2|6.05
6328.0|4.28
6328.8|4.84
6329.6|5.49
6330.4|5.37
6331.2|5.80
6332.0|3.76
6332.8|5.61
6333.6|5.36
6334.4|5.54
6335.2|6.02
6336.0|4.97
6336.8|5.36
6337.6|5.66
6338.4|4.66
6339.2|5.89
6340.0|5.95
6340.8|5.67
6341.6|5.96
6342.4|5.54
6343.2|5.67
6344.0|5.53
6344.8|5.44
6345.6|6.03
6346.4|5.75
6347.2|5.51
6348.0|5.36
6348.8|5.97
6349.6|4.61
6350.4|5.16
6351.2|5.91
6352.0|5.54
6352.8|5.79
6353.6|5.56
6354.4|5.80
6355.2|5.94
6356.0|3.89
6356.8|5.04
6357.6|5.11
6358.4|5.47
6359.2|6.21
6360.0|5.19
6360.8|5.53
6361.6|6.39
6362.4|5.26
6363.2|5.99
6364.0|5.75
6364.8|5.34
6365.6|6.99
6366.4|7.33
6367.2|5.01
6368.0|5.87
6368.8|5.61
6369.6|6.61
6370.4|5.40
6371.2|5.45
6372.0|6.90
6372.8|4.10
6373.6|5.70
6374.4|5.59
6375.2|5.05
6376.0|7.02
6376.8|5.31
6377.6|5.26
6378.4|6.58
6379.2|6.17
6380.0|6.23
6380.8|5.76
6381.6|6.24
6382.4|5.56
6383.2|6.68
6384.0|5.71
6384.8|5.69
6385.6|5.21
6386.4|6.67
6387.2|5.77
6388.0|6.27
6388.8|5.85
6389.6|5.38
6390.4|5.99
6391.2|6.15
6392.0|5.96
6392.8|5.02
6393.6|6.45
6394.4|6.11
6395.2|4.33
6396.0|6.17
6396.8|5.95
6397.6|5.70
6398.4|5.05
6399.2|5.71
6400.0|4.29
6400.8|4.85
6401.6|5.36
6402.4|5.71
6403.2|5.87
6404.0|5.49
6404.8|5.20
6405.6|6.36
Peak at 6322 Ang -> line H-beta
